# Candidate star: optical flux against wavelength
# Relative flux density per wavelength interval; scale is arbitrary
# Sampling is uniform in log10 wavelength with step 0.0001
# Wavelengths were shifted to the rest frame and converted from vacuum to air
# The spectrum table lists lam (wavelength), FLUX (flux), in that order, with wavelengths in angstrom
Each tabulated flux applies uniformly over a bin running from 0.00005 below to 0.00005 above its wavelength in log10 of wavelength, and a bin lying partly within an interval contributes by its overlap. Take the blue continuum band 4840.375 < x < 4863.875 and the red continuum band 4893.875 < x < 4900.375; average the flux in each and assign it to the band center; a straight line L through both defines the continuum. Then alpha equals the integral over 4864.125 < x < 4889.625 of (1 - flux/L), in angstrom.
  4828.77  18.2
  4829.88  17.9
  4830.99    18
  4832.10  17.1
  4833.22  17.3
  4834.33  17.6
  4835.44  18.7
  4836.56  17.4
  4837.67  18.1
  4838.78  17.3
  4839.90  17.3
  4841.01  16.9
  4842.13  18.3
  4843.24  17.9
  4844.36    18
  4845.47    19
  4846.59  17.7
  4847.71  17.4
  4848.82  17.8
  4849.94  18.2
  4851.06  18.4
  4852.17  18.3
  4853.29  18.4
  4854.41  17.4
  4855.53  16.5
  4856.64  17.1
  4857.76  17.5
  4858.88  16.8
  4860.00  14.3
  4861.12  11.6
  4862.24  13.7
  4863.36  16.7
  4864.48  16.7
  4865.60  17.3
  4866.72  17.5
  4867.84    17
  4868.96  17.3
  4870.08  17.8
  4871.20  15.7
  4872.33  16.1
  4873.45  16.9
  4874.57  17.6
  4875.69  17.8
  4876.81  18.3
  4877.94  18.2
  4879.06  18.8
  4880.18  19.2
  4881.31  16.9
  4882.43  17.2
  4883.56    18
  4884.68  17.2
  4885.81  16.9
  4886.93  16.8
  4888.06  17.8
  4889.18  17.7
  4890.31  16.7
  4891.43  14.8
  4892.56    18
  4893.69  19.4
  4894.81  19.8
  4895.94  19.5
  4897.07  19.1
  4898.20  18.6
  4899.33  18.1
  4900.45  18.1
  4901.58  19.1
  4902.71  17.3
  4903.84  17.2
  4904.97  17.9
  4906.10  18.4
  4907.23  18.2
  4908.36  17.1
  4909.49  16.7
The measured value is 1.0 angstrom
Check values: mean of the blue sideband 17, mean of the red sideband 19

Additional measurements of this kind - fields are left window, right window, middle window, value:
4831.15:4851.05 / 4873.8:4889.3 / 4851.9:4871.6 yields 1.4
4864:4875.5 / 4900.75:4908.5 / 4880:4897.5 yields -0.3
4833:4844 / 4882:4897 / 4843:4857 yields -0.1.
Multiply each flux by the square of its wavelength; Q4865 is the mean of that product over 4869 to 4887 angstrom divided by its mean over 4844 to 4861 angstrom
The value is 1.02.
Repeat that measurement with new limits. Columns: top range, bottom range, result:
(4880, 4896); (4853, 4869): 1.09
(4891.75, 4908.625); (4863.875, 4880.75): 1.06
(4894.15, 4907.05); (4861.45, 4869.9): 1.13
